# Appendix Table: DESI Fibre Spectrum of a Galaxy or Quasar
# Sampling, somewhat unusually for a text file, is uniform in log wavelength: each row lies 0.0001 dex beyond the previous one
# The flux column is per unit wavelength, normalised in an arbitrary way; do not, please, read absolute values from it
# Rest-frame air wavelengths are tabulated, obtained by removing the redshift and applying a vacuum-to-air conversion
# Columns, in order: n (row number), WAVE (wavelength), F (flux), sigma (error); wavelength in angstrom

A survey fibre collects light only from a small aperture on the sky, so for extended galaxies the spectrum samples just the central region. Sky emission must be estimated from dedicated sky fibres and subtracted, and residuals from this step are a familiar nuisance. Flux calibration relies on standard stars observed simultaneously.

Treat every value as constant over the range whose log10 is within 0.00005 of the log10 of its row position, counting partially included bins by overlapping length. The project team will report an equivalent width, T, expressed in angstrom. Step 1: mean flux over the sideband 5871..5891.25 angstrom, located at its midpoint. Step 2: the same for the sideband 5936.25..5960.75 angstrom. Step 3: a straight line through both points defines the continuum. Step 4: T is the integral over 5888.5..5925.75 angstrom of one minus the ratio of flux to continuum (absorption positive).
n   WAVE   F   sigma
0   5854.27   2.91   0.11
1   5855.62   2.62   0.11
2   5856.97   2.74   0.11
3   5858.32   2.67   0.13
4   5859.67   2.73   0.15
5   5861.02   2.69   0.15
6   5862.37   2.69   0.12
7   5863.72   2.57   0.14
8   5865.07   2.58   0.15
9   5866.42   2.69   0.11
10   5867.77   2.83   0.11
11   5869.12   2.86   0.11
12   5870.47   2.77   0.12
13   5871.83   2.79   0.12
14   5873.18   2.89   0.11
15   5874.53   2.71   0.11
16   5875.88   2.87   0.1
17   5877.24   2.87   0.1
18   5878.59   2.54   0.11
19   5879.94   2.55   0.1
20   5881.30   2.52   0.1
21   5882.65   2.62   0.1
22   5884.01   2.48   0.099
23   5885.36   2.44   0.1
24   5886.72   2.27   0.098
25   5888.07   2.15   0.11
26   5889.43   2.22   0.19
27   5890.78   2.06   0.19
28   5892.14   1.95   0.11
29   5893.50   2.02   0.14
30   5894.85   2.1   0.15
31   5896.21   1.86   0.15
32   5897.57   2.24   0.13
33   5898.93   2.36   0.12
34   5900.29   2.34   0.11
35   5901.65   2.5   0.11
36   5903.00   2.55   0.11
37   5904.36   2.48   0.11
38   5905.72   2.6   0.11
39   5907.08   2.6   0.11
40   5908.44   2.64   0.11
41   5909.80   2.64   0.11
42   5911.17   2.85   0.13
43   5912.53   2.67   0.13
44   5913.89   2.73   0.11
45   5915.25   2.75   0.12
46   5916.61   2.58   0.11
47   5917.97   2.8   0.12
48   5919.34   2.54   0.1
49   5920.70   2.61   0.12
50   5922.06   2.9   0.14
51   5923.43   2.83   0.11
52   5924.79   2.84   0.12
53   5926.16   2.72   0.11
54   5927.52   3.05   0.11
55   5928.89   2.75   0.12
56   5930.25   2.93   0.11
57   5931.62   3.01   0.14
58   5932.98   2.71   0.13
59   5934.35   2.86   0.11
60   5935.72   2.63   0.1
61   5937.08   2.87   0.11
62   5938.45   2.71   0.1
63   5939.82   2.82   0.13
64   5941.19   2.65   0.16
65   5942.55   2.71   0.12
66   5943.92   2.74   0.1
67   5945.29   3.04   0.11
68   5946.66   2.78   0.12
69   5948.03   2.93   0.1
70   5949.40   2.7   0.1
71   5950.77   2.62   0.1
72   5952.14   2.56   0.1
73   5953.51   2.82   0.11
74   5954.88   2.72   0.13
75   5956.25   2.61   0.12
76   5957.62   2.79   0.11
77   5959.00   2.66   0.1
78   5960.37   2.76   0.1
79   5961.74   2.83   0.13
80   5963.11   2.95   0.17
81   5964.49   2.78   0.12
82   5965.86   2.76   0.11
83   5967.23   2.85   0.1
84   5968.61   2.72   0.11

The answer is 1.87 angstrom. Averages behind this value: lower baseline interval 2.54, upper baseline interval 2.75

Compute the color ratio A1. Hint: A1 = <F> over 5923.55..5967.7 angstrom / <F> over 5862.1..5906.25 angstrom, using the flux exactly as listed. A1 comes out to 1.12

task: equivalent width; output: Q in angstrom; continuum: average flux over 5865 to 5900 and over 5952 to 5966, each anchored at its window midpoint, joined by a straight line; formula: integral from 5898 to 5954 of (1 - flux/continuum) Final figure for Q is -1.8 angstrom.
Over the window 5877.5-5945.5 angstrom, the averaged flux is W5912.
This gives 2.58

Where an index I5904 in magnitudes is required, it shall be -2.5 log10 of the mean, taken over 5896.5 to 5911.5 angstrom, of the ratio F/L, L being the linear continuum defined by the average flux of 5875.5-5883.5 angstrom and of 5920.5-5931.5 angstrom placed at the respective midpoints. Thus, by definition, 0.10 mag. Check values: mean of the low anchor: 2.65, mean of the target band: 2.5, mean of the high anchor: 2.85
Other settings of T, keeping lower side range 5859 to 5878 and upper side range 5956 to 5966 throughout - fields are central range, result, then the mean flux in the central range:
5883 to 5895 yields 2.41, 2.2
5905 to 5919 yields 0.41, 2.68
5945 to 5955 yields 0.03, 2.76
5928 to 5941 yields -0.19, 2.81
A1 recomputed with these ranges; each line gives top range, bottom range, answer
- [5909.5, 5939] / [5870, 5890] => 1.08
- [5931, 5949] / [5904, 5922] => 1.05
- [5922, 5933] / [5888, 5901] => 1.35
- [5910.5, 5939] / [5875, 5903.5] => 1.18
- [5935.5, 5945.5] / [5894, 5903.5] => 1.22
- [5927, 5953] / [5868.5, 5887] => 1.05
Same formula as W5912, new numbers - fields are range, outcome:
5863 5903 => 2.47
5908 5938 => 2.77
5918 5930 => 2.79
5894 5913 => 2.45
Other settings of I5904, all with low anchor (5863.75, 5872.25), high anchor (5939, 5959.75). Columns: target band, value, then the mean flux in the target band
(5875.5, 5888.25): 0.08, 2.54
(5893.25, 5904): 0.21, 2.26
